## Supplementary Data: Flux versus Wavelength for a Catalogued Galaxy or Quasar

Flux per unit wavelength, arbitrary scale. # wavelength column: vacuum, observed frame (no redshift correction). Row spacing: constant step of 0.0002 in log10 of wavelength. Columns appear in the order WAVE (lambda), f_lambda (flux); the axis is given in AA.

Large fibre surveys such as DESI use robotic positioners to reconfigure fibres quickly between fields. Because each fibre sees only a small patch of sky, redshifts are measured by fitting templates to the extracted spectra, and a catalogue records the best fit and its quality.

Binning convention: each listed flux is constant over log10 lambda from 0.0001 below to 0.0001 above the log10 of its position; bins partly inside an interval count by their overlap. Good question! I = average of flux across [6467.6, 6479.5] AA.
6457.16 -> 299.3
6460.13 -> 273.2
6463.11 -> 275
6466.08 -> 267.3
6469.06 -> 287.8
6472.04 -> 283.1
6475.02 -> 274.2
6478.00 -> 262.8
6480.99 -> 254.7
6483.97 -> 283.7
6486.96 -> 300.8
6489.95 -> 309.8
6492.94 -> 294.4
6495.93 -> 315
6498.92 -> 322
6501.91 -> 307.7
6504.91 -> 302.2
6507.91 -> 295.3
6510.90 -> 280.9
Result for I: 277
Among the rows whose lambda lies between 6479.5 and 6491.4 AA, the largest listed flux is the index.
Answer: 309.8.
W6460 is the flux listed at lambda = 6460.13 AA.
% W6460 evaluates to 273.2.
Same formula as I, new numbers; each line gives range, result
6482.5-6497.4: 301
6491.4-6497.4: 305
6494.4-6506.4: 312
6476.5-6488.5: 276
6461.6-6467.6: 271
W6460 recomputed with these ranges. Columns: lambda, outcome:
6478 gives 262.8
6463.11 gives 275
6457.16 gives 299.3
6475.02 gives 274.2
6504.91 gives 302.2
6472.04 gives 283.1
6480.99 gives 254.7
